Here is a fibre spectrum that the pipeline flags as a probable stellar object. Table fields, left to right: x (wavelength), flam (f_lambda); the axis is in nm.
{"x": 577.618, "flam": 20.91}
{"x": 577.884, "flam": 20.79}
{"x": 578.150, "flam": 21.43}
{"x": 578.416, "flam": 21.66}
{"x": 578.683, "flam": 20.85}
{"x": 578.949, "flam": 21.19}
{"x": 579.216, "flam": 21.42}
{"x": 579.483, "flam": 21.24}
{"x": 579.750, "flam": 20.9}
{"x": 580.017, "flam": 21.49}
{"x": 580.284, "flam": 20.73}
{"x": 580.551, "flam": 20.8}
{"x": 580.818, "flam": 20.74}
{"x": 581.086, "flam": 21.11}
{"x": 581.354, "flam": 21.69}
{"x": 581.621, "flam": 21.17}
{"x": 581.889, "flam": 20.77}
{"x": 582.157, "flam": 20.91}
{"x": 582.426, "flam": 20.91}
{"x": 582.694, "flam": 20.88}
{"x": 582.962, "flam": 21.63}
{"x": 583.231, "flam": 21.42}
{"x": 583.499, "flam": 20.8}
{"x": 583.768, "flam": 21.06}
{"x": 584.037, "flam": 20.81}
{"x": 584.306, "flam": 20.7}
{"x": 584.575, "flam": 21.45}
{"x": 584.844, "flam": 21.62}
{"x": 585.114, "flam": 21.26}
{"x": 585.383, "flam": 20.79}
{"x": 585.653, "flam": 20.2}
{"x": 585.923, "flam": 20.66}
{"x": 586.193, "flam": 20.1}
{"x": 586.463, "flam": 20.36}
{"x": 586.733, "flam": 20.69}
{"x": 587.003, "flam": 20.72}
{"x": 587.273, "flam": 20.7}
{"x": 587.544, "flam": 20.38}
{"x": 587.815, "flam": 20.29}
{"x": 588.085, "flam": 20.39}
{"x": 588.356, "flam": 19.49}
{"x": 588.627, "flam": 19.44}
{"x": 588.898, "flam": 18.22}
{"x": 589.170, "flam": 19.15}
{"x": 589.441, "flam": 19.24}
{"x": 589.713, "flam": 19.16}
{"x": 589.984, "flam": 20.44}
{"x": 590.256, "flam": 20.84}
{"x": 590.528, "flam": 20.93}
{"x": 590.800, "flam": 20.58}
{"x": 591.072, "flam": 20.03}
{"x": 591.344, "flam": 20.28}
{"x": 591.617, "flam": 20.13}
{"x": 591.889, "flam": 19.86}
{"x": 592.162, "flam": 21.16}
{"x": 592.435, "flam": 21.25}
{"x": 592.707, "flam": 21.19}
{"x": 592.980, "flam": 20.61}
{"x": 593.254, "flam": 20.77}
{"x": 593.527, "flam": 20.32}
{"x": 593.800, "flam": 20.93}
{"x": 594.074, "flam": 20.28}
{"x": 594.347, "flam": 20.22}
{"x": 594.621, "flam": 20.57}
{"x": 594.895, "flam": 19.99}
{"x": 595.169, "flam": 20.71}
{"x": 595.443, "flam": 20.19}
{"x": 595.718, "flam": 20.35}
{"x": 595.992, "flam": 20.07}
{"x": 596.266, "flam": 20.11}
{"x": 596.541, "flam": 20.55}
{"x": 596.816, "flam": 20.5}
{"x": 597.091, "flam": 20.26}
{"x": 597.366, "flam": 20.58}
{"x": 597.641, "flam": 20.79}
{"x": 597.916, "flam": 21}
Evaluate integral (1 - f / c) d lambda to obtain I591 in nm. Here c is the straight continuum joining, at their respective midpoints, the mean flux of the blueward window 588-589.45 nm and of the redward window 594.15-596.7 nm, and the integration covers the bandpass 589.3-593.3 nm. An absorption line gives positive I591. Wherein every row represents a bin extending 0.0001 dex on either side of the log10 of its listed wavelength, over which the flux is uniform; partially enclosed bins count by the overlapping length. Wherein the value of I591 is -0.15 nm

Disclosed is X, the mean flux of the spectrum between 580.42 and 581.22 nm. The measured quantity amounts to 20.9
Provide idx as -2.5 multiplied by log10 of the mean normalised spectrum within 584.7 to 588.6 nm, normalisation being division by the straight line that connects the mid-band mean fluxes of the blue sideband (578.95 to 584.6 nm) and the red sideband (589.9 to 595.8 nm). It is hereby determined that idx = 0.02 mag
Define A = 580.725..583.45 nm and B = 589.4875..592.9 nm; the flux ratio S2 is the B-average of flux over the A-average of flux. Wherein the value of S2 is 0.97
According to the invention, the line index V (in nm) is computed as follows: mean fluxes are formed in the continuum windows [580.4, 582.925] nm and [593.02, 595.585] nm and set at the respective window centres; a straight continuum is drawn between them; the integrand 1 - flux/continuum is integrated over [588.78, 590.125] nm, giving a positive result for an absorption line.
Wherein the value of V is 0.09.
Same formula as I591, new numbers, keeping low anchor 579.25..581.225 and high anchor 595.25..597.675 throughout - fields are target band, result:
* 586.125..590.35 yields 0.15 nm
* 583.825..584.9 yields -0.01 nm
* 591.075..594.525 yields -0.01 nm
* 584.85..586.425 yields 0.01 nm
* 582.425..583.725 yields -0.01 nm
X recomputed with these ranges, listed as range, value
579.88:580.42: 21.1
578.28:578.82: 21.3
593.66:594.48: 20.5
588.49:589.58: 19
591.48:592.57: 20.6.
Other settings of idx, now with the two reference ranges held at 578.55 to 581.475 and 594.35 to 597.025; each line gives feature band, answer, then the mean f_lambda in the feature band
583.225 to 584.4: 0.00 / 20.9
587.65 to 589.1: 0.06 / 19.6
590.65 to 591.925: 0.02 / 20.2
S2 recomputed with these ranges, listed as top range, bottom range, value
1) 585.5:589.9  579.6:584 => 0.95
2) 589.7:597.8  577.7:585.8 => 0.97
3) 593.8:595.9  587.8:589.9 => 1.05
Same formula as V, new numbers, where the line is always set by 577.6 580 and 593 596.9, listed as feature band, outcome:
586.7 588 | 0.01 nm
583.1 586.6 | 0.00 nm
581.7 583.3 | -0.01 nm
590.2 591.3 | 0.00 nm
